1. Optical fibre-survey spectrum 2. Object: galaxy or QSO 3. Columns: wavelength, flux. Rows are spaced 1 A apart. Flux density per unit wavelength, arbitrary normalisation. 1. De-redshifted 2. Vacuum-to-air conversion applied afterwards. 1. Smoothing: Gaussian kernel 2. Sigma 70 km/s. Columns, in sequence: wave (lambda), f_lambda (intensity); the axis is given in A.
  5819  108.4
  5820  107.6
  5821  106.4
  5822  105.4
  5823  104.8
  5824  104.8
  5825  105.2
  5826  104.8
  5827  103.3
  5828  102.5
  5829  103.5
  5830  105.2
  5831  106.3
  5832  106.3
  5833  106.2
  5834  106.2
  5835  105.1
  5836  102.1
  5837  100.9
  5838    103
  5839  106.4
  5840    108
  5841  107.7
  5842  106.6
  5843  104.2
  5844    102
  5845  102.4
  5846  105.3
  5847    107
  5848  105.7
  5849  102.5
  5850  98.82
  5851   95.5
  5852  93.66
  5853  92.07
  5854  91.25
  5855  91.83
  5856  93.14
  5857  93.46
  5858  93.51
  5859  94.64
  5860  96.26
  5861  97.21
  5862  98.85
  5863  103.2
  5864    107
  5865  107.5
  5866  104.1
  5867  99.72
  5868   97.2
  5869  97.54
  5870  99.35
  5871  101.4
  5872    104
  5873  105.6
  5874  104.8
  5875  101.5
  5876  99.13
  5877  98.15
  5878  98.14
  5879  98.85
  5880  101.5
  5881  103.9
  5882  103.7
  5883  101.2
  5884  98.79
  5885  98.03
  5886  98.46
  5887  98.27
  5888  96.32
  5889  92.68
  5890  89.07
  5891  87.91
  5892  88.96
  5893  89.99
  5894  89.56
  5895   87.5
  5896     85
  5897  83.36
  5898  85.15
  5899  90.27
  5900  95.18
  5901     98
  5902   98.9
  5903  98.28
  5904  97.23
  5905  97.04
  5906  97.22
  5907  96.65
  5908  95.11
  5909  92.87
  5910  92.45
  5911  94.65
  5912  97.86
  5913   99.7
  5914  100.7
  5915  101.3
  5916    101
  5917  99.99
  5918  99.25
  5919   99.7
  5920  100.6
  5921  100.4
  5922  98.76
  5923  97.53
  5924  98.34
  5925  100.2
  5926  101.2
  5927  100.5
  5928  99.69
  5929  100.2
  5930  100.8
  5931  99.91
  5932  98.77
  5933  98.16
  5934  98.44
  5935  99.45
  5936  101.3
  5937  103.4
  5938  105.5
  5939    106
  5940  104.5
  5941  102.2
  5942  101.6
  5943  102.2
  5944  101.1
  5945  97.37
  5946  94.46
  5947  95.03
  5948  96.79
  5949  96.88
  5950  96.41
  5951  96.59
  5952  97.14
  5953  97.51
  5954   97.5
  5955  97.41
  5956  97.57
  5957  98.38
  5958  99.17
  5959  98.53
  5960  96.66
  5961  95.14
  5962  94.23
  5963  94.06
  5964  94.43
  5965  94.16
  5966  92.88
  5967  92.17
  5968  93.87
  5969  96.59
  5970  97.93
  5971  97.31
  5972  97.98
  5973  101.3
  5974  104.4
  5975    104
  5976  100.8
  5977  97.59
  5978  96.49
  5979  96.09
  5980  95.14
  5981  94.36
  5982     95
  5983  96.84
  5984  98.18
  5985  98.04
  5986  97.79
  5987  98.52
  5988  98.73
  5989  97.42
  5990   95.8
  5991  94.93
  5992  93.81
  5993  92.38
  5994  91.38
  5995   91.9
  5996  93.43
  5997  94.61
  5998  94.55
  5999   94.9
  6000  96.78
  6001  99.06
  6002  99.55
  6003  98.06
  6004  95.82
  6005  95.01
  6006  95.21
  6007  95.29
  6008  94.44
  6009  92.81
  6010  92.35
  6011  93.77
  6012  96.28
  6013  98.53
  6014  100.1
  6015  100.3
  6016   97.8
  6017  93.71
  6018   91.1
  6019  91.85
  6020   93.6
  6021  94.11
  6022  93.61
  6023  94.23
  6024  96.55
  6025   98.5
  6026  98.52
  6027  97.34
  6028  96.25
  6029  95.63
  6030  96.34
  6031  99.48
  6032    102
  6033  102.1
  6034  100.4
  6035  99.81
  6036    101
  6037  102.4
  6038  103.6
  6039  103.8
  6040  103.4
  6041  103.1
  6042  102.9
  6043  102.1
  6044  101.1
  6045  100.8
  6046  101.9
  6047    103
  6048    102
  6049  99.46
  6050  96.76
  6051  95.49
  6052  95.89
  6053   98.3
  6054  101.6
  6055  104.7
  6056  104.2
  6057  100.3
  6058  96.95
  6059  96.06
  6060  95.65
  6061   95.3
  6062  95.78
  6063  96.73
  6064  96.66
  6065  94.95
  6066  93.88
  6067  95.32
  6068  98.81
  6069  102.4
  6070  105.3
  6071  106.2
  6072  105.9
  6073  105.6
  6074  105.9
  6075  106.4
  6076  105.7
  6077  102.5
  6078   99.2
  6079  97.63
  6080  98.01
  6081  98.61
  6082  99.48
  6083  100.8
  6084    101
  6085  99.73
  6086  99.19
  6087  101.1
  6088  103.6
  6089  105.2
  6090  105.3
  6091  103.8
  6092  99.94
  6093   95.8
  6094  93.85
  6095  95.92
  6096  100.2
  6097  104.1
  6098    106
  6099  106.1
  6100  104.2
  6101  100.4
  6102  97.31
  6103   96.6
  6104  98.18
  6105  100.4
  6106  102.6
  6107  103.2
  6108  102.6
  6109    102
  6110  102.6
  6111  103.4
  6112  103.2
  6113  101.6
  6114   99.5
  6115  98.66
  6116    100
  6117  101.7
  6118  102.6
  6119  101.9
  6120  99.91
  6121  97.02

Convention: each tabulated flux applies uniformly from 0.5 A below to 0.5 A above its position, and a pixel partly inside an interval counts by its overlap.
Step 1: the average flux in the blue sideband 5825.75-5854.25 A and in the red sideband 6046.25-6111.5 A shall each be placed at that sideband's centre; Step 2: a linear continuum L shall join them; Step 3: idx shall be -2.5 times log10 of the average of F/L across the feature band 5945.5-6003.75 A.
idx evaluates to 0.06 mag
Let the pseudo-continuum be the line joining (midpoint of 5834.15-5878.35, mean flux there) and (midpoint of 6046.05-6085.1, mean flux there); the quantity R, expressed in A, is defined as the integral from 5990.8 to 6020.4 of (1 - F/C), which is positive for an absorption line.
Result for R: 1.5 A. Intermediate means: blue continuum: 101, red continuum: 100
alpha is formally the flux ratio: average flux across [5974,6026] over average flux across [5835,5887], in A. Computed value 1.0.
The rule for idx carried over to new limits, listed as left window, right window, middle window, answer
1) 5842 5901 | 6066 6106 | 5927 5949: -0.017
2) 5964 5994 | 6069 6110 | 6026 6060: -0.007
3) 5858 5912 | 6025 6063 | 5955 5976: 0.014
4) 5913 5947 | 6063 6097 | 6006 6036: 0.045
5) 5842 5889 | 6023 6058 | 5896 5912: 0.065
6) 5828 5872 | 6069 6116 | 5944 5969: 0.058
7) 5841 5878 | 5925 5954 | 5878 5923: 0.043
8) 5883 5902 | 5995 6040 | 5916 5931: -0.072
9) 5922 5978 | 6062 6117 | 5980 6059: 0.024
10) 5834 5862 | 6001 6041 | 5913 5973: 0.000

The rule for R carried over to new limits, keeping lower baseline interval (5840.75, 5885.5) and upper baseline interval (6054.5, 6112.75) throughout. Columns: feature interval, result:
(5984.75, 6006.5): 1.0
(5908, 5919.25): 0.3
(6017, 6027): 0.6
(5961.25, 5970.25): 0.5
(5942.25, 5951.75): 0.3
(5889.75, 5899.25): 1.2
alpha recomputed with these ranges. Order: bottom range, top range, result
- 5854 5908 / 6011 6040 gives 1.01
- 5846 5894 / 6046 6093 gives 1.02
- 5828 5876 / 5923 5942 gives 1.00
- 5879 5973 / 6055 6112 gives 1.04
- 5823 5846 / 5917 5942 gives 0.96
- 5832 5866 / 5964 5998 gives 0.95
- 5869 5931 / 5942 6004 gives 0.99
